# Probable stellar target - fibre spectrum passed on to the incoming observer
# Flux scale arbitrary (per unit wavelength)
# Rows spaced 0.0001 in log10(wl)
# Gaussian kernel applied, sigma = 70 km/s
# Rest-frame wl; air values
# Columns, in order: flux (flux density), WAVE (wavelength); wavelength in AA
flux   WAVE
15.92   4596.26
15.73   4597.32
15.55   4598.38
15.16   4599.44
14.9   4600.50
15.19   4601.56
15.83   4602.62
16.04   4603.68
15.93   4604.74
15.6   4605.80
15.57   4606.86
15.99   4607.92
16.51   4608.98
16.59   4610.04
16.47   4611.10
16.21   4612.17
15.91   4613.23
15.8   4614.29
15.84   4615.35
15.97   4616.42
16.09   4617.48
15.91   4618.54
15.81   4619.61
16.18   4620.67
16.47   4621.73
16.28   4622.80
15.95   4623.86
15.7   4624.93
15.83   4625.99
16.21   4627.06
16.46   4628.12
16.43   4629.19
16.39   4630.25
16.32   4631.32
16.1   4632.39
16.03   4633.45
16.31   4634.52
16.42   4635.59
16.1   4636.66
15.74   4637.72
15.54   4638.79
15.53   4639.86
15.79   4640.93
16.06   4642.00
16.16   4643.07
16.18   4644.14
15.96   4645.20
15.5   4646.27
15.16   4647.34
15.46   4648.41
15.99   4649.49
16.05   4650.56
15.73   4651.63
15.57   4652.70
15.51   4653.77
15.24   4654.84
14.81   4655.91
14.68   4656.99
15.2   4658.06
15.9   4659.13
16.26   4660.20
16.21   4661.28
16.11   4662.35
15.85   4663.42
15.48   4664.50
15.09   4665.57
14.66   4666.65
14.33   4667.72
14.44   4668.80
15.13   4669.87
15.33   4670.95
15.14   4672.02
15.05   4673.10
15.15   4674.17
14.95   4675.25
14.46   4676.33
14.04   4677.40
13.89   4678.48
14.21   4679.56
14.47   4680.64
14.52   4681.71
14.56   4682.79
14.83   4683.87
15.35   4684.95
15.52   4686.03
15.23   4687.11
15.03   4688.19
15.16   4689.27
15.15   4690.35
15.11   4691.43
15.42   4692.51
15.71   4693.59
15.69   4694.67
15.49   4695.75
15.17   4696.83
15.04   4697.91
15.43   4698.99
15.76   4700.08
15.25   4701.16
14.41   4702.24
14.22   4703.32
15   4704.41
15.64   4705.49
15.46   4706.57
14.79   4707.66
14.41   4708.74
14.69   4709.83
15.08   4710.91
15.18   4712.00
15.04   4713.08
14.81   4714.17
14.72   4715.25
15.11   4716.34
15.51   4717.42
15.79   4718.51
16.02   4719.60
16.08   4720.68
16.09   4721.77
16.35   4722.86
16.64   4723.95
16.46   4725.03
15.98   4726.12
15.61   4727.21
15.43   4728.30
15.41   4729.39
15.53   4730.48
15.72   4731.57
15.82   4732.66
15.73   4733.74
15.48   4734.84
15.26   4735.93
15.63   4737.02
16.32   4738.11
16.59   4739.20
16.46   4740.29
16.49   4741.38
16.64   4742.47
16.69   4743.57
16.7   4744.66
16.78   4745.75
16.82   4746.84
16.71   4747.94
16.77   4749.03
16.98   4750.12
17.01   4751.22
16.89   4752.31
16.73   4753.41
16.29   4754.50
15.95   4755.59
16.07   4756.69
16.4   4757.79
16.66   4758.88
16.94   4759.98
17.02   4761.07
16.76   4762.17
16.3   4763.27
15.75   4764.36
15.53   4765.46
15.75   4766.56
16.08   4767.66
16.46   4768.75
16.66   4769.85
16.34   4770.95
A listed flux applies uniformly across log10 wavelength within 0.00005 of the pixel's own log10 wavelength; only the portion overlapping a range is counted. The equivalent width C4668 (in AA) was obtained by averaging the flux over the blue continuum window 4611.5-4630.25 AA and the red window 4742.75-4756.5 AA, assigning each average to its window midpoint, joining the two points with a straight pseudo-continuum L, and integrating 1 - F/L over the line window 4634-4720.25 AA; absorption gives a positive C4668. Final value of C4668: 5.6 AA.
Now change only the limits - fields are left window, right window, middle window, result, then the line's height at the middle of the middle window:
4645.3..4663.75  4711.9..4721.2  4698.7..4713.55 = 0.4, 15.4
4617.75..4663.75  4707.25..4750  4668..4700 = 1.8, 15.9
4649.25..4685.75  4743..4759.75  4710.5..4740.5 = 0.9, 16.2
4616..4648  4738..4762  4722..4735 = 0.5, 16.5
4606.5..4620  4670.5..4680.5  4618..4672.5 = -1.4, 15.3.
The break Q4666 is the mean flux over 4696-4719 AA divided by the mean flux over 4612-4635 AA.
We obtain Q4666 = 0.94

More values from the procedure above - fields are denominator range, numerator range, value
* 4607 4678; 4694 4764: 1.01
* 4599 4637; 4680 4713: 0.94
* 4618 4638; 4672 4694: 0.92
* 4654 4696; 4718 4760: 1.08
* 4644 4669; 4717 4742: 1.03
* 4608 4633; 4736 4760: 1.02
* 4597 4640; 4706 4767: 1.00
